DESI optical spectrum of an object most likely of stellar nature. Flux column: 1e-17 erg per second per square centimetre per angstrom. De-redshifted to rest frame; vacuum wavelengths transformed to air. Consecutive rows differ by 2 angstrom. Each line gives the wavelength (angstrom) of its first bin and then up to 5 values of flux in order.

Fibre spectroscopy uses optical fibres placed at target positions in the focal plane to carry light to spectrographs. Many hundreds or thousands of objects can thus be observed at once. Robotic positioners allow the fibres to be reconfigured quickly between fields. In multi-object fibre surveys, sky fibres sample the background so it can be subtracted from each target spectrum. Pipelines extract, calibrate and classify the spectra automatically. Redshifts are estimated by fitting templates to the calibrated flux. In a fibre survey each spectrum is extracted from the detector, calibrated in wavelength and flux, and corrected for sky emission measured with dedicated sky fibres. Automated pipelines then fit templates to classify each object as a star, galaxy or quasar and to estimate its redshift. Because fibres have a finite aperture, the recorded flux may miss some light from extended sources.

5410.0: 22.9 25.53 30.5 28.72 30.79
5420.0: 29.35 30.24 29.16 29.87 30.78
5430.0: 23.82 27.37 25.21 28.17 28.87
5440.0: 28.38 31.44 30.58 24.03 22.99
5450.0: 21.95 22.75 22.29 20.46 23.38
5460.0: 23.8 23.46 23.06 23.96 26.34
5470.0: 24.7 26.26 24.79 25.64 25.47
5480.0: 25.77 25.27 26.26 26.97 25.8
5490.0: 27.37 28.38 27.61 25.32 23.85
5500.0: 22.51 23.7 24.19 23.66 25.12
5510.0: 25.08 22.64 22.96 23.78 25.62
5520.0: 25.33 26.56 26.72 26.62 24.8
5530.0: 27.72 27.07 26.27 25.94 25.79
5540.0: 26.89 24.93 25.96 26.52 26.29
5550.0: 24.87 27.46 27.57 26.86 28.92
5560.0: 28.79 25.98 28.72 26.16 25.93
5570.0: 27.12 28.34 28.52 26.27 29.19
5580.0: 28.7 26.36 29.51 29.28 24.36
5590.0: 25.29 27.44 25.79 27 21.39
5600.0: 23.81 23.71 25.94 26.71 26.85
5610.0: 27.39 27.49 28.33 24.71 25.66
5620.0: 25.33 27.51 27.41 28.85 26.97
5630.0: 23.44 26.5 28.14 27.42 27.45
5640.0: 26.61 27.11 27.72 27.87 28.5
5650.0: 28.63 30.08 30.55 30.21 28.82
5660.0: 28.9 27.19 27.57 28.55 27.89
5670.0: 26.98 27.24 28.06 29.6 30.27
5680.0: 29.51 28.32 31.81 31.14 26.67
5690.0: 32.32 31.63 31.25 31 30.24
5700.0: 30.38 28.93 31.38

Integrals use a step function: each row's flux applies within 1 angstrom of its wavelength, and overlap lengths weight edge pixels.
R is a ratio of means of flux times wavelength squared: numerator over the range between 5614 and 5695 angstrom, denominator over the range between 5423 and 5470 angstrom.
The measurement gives 1.2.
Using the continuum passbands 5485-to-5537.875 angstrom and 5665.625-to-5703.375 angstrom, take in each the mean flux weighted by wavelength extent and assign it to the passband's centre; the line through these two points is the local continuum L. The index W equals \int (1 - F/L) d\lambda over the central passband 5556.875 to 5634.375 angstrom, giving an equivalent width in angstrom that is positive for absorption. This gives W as 2.0 angstrom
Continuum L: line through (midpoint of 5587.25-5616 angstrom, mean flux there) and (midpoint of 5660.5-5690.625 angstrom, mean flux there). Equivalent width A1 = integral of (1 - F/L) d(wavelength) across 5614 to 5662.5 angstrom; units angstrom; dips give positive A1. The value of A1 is -0.5 angstrom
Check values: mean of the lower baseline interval 25.8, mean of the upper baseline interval 28.8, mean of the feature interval 27.6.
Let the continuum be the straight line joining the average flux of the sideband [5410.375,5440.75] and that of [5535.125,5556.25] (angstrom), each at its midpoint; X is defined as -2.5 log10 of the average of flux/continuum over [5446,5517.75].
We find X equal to 0.119 mag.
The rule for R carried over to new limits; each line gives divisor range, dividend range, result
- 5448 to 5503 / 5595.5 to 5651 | 1.14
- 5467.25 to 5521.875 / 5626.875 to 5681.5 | 1.18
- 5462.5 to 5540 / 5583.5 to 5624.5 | 1.07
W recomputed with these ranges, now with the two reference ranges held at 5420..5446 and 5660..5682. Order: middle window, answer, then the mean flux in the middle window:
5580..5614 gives 2.5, 26.3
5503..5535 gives 3.6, 25.3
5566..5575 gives 0.3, 27.3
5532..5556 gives 1.8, 26.3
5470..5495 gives 2.0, 26.2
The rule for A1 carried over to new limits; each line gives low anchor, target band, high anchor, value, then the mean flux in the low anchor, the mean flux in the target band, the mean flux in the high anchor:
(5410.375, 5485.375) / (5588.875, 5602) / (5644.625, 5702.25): 1.5 angstrom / 26.2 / 25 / 29.3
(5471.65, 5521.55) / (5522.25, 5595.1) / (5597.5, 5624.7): -3.8 angstrom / 25.2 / 26.9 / 25.9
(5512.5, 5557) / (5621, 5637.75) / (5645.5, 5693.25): 0.7 angstrom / 26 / 27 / 29.1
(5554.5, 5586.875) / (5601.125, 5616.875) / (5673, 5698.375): 1.2 angstrom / 27.8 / 26.4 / 30.1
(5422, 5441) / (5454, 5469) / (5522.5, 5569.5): 2.3 angstrom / 28.1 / 23.4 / 26.6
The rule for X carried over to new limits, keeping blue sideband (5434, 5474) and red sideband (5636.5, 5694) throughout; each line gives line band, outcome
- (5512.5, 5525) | 0.050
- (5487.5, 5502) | 0.005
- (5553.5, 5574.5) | -0.018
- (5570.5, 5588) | -0.027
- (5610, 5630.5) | 0.054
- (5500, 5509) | 0.087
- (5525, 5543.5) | 0.013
